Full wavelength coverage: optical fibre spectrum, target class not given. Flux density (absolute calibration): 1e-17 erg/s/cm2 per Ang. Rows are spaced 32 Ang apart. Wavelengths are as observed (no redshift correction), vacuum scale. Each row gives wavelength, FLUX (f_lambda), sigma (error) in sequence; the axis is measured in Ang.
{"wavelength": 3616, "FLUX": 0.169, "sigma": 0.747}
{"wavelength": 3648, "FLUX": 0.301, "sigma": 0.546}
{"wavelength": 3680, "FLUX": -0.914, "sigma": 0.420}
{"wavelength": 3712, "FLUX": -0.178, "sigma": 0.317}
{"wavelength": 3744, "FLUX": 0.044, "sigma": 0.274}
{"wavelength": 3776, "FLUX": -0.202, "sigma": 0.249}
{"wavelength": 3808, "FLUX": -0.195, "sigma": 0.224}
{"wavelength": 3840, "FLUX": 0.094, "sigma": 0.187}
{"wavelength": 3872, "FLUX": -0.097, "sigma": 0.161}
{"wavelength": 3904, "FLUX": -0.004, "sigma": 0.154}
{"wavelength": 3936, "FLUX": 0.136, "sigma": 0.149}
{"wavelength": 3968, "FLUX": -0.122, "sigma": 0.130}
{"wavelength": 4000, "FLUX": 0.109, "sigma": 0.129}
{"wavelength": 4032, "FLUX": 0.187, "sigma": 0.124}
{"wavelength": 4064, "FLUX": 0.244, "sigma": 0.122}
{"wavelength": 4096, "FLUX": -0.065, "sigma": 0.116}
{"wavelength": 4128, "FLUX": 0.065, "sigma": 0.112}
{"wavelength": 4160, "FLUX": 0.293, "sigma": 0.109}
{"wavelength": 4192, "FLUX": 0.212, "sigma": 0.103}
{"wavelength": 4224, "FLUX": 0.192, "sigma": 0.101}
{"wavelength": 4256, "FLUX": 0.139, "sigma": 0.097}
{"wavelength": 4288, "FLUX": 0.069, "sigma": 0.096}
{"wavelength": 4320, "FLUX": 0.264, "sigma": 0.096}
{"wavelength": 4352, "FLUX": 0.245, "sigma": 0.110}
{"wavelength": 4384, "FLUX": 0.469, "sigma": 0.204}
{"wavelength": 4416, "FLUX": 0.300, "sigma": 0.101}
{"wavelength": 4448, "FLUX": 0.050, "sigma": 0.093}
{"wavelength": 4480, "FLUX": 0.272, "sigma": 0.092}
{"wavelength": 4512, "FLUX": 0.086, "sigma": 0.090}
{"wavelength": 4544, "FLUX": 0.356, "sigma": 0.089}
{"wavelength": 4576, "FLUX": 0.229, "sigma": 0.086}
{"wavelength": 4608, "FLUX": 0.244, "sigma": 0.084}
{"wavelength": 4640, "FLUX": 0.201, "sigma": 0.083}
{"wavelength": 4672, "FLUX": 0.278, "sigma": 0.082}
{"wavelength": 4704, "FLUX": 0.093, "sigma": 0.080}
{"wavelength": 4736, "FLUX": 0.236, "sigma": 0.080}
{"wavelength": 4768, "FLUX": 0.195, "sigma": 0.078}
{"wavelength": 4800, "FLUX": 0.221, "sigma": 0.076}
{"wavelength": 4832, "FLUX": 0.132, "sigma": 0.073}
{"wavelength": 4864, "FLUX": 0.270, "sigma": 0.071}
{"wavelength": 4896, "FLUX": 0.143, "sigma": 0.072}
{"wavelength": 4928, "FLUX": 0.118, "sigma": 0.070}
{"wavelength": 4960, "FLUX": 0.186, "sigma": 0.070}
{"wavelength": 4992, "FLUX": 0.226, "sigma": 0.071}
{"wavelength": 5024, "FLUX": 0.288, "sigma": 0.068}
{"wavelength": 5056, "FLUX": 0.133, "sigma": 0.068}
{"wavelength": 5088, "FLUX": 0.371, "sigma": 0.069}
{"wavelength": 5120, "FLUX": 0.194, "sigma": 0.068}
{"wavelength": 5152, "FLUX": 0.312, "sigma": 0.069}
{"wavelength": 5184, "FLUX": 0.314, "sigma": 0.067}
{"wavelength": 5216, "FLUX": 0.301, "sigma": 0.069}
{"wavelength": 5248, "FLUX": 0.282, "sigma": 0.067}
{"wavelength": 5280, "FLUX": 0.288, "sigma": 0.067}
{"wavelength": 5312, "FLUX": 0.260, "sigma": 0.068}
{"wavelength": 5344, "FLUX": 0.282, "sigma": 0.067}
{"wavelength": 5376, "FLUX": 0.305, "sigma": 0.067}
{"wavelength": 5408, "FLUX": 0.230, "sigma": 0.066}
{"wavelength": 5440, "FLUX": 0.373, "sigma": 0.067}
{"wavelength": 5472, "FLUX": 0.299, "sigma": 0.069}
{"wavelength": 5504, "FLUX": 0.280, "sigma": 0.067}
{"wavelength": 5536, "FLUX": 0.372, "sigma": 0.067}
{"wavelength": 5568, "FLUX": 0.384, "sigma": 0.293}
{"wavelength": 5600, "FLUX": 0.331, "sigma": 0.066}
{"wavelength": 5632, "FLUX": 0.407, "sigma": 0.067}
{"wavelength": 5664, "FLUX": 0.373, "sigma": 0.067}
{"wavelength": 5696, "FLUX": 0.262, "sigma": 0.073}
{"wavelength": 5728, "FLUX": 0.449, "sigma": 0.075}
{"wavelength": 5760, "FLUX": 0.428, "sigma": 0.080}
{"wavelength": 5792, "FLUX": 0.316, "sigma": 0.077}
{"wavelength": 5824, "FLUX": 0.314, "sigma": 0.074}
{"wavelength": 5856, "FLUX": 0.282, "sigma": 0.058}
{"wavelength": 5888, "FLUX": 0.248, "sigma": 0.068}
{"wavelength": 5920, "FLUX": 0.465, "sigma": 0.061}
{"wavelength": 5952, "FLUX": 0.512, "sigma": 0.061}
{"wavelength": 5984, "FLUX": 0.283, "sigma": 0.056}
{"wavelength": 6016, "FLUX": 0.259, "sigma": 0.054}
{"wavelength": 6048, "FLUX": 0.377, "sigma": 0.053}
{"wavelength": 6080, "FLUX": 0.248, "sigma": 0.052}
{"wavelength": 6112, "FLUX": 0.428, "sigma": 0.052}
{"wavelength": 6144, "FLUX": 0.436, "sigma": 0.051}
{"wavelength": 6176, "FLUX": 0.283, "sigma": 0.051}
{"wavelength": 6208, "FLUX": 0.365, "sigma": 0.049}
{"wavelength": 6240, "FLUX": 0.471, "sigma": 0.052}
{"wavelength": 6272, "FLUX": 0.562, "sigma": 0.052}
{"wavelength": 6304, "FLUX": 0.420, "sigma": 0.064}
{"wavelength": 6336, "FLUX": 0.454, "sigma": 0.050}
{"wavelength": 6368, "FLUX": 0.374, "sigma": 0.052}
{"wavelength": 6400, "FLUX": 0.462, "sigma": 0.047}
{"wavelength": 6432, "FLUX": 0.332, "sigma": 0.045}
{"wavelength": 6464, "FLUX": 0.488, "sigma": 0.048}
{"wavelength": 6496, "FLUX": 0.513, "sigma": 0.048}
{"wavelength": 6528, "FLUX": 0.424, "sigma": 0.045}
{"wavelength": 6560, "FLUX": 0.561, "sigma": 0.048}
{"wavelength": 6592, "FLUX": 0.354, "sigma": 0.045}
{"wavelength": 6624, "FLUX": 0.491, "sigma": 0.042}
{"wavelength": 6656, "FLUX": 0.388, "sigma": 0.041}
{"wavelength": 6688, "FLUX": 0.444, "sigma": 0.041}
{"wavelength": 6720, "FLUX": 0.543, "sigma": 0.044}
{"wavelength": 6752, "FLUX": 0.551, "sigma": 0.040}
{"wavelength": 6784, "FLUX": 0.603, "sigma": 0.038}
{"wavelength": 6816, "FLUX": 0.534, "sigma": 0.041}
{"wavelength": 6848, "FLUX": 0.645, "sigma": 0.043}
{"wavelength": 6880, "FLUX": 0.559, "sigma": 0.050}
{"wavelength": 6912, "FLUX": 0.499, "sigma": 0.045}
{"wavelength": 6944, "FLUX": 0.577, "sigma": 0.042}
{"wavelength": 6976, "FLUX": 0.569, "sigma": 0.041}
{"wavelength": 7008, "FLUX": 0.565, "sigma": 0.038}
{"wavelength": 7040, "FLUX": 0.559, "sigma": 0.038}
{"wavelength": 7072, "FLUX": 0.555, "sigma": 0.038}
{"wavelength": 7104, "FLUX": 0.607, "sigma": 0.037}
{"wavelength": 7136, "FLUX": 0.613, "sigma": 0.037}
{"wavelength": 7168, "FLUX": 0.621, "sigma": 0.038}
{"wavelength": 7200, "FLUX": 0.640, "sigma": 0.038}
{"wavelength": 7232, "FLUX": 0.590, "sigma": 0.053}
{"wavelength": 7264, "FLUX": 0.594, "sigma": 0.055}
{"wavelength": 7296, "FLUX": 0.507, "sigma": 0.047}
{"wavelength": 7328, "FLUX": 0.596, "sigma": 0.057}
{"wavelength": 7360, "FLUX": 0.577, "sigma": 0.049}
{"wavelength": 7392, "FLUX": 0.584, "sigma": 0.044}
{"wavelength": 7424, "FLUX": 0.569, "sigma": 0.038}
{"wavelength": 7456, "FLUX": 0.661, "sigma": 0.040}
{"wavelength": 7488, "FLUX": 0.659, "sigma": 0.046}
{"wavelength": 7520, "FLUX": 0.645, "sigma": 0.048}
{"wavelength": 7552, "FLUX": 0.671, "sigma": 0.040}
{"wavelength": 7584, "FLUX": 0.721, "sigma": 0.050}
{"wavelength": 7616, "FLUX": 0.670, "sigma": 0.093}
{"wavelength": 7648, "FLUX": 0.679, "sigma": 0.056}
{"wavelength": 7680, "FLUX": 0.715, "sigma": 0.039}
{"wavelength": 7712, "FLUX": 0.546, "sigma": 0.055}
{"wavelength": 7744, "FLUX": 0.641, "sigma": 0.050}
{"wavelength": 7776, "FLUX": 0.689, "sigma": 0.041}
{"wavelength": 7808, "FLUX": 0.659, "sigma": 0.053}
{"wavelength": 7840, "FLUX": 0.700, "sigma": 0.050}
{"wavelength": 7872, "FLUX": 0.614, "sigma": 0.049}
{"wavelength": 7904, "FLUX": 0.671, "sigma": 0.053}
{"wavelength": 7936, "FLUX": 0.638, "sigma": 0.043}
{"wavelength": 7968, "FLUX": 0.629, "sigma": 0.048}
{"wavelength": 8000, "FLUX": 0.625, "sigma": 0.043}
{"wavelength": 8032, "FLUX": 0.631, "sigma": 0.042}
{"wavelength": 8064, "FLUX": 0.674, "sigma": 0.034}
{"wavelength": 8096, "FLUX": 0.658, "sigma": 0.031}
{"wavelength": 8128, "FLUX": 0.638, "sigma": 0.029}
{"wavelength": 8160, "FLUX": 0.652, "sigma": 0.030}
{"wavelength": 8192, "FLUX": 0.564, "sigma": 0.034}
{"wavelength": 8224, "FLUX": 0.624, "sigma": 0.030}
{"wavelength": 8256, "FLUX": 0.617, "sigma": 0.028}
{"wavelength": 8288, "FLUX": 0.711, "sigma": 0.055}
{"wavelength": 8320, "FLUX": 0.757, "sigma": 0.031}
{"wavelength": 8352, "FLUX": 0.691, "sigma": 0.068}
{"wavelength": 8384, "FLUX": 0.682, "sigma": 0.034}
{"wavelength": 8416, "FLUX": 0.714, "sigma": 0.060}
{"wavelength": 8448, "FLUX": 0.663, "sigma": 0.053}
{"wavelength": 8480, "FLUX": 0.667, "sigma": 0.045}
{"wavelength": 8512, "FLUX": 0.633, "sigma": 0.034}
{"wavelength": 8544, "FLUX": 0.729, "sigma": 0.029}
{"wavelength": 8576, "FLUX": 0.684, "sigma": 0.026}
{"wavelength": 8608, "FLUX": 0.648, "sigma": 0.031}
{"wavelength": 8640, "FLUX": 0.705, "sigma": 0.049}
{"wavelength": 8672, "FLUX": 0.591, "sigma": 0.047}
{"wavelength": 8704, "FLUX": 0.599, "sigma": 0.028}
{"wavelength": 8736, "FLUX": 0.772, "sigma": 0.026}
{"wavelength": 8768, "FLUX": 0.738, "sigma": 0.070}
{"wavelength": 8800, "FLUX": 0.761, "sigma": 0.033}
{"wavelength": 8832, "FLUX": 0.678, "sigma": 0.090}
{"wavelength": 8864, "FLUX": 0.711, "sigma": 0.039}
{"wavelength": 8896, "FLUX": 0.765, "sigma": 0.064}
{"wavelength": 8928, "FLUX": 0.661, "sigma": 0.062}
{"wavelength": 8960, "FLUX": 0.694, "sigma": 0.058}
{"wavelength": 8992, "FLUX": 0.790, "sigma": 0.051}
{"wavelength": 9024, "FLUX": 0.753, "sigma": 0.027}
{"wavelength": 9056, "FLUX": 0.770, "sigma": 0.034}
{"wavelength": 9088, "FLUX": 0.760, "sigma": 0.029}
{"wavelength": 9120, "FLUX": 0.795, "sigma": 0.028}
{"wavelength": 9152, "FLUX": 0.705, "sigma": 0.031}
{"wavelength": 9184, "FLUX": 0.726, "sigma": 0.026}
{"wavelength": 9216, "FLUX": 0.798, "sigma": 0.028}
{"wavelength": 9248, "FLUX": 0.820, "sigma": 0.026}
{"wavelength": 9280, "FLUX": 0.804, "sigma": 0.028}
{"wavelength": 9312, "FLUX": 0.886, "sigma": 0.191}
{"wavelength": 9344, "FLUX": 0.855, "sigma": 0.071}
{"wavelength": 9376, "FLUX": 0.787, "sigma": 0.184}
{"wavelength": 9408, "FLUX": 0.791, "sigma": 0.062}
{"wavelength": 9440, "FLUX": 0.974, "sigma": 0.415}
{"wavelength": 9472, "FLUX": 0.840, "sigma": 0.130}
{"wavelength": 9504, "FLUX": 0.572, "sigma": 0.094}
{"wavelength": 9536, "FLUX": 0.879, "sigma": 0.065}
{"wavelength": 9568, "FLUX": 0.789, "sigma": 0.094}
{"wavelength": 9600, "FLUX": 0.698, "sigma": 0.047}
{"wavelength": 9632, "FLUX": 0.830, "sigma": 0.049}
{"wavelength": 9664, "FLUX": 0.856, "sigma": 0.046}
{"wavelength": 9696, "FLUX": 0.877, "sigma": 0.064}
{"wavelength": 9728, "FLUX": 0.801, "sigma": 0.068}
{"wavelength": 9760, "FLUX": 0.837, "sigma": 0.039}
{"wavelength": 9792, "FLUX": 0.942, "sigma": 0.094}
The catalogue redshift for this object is 0.68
